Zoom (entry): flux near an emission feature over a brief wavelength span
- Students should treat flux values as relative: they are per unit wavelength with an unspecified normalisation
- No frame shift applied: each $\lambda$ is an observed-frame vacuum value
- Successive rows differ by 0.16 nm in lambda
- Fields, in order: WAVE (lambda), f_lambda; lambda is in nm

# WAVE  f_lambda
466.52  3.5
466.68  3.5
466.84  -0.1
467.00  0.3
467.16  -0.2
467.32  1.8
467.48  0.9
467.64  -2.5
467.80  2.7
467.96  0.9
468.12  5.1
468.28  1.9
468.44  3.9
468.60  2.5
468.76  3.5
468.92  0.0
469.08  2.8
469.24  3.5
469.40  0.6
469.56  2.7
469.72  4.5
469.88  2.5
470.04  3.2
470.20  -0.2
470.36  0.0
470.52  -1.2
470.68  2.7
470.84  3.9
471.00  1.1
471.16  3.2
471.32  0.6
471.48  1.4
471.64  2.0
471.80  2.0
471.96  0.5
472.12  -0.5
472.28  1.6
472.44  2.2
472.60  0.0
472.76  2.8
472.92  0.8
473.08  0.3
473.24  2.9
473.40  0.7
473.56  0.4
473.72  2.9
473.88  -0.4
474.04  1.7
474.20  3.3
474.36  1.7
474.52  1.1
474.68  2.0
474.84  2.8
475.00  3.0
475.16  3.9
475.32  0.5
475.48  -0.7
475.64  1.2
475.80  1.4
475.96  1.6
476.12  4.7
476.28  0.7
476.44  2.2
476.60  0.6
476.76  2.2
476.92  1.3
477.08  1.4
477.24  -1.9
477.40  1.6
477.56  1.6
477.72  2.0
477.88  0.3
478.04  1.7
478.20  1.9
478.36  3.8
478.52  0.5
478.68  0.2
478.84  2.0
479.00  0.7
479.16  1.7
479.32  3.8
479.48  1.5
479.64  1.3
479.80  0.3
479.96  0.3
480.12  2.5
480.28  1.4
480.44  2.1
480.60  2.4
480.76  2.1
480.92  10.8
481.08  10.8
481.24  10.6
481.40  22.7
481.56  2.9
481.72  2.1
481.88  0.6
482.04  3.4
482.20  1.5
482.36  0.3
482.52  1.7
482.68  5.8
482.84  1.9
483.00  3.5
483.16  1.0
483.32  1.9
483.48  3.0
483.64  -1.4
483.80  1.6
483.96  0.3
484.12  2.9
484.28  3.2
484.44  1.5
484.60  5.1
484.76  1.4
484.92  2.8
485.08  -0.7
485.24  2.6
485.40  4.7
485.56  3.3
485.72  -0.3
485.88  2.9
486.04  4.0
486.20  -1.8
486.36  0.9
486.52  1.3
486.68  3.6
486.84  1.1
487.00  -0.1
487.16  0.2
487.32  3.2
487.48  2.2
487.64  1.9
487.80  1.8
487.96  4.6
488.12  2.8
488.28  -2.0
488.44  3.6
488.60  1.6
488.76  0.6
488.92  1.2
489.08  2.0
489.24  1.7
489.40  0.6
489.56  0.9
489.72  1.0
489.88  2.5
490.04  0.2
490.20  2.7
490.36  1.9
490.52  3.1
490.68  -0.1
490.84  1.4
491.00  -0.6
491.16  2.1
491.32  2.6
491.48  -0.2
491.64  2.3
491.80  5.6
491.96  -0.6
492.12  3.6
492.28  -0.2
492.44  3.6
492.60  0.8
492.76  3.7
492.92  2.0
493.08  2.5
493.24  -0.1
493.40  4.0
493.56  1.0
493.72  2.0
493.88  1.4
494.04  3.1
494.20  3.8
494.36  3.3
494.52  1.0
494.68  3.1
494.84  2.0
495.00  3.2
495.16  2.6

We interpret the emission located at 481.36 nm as [O II]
